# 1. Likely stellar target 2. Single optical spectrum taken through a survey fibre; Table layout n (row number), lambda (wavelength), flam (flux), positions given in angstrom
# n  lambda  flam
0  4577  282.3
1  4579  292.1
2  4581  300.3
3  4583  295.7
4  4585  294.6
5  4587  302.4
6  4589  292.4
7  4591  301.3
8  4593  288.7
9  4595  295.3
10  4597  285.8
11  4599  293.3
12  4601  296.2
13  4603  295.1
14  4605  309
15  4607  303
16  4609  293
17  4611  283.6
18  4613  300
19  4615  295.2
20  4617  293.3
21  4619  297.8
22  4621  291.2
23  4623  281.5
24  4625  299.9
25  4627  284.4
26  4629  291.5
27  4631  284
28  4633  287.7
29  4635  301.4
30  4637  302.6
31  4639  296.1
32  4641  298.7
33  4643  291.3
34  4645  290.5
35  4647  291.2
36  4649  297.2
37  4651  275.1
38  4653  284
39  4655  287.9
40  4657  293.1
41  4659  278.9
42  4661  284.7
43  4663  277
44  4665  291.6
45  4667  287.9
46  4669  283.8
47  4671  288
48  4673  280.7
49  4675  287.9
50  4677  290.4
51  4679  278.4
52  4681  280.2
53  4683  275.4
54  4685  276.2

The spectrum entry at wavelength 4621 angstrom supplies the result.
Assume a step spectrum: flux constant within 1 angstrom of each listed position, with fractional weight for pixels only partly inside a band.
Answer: 291.2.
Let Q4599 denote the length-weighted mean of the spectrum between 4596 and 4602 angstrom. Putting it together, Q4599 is 292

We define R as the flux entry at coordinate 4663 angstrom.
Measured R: 277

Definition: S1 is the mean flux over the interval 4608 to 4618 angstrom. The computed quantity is 293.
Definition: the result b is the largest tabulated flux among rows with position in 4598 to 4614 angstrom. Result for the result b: 309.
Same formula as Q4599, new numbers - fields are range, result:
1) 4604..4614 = 298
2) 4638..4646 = 294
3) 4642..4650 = 293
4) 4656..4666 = 285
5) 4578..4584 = 296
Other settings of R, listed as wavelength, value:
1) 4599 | 293.3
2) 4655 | 287.9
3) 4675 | 287.9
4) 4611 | 283.6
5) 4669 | 283.8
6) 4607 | 303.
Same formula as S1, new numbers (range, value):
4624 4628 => 292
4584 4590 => 296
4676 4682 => 283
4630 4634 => 286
